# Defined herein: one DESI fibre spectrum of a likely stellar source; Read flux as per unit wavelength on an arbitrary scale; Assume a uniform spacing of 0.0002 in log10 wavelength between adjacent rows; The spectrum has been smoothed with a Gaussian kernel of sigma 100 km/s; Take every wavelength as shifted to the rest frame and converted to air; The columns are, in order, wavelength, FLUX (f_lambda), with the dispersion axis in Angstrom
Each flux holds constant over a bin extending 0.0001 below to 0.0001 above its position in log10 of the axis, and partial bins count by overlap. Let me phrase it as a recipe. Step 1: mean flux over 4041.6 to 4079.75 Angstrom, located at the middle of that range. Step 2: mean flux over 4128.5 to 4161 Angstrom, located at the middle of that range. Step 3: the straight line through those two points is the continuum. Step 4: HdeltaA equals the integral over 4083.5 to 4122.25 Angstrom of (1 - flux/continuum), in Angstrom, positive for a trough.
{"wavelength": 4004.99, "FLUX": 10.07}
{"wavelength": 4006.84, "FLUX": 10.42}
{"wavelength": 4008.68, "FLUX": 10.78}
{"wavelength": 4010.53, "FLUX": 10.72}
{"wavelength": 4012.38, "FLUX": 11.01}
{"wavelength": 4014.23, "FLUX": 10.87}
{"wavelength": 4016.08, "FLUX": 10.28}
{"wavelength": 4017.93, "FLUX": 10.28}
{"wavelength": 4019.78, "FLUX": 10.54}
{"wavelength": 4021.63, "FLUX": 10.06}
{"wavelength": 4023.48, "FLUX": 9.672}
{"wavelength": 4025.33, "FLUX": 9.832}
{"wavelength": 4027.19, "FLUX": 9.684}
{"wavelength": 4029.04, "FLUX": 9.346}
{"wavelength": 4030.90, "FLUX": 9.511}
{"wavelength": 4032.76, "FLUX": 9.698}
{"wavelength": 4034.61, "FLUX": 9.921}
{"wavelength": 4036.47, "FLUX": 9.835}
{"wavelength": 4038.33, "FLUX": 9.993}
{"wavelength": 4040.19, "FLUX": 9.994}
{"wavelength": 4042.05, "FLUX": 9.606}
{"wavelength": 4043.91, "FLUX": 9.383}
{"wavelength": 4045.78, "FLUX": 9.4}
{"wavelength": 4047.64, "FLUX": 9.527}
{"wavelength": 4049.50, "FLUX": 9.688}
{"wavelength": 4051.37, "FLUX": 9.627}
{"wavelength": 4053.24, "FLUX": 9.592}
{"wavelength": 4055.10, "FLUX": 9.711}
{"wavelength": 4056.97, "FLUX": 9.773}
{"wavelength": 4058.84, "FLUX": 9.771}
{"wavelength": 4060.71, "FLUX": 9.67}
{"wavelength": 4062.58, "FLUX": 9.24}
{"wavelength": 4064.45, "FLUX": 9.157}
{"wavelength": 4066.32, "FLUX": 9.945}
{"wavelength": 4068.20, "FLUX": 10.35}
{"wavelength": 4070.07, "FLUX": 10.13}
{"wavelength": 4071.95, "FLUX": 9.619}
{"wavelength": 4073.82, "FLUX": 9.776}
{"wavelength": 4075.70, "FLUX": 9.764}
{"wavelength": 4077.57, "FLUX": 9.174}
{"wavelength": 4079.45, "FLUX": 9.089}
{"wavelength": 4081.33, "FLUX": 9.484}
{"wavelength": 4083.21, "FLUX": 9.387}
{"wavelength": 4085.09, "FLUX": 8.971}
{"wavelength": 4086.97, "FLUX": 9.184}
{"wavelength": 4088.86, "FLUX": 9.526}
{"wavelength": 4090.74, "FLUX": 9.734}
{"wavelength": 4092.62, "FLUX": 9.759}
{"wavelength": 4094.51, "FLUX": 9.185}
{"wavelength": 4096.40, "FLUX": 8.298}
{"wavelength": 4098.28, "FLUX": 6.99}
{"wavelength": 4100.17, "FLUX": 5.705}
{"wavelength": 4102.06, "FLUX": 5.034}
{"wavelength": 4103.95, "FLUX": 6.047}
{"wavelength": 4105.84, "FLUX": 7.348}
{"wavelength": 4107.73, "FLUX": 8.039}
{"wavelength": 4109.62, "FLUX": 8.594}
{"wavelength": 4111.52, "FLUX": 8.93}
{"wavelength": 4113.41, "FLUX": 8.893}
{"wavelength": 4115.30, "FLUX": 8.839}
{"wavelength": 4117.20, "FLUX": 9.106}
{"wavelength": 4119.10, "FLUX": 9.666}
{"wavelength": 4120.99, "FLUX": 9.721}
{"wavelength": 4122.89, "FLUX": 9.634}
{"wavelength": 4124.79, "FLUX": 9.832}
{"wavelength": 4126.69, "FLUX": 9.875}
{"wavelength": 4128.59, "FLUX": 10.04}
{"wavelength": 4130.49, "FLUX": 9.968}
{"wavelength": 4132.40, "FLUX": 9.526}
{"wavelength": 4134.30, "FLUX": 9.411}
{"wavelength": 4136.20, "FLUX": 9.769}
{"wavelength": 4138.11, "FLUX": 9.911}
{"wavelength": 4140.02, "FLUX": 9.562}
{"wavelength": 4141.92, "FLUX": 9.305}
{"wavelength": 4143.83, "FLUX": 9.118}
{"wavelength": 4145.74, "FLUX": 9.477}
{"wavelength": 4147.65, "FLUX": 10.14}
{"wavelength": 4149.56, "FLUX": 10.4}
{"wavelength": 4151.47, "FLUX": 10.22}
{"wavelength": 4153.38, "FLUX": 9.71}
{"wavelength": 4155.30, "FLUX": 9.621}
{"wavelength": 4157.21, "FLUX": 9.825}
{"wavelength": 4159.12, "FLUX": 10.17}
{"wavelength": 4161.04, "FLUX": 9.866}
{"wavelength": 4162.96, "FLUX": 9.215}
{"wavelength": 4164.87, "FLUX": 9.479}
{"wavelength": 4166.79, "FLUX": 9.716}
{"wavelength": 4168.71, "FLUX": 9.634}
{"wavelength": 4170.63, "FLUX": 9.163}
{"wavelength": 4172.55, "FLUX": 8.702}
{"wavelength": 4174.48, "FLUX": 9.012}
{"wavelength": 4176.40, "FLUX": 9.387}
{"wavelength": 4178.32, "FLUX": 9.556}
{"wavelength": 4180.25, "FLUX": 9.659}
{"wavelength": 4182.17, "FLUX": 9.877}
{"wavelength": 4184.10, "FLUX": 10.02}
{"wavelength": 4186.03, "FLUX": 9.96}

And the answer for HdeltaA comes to 5.2 Angstrom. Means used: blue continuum 9.63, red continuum 9.77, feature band 8.41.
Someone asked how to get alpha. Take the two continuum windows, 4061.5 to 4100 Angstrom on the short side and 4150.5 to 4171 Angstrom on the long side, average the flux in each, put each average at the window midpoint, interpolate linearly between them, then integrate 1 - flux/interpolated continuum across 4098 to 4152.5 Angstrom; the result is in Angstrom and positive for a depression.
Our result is 3.2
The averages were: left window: 9.27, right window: 9.71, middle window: 8.96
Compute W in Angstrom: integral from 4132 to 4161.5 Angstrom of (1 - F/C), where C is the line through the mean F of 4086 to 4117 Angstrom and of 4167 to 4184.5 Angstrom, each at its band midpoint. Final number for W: -2.7 Angstrom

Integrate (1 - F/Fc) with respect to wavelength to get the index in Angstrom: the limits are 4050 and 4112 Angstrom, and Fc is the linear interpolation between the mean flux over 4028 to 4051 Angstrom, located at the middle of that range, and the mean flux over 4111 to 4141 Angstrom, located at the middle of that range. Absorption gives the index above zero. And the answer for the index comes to 4.4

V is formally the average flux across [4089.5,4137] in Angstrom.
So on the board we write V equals 8.72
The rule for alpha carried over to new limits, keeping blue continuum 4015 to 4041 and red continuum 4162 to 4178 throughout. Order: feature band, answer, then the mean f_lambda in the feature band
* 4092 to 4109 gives 4.0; 7.35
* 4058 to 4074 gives 0.0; 9.74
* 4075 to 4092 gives 0.5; 9.37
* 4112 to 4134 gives -0.1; 9.54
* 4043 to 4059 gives 0.3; 9.6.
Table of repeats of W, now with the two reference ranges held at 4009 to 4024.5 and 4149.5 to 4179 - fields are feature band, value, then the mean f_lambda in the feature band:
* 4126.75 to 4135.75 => 0.02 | 9.75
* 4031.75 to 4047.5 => 0.90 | 9.72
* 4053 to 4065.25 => 0.76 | 9.57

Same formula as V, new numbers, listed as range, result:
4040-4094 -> 9.58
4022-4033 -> 9.64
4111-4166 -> 9.64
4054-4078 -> 9.71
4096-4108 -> 6.64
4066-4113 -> 8.7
